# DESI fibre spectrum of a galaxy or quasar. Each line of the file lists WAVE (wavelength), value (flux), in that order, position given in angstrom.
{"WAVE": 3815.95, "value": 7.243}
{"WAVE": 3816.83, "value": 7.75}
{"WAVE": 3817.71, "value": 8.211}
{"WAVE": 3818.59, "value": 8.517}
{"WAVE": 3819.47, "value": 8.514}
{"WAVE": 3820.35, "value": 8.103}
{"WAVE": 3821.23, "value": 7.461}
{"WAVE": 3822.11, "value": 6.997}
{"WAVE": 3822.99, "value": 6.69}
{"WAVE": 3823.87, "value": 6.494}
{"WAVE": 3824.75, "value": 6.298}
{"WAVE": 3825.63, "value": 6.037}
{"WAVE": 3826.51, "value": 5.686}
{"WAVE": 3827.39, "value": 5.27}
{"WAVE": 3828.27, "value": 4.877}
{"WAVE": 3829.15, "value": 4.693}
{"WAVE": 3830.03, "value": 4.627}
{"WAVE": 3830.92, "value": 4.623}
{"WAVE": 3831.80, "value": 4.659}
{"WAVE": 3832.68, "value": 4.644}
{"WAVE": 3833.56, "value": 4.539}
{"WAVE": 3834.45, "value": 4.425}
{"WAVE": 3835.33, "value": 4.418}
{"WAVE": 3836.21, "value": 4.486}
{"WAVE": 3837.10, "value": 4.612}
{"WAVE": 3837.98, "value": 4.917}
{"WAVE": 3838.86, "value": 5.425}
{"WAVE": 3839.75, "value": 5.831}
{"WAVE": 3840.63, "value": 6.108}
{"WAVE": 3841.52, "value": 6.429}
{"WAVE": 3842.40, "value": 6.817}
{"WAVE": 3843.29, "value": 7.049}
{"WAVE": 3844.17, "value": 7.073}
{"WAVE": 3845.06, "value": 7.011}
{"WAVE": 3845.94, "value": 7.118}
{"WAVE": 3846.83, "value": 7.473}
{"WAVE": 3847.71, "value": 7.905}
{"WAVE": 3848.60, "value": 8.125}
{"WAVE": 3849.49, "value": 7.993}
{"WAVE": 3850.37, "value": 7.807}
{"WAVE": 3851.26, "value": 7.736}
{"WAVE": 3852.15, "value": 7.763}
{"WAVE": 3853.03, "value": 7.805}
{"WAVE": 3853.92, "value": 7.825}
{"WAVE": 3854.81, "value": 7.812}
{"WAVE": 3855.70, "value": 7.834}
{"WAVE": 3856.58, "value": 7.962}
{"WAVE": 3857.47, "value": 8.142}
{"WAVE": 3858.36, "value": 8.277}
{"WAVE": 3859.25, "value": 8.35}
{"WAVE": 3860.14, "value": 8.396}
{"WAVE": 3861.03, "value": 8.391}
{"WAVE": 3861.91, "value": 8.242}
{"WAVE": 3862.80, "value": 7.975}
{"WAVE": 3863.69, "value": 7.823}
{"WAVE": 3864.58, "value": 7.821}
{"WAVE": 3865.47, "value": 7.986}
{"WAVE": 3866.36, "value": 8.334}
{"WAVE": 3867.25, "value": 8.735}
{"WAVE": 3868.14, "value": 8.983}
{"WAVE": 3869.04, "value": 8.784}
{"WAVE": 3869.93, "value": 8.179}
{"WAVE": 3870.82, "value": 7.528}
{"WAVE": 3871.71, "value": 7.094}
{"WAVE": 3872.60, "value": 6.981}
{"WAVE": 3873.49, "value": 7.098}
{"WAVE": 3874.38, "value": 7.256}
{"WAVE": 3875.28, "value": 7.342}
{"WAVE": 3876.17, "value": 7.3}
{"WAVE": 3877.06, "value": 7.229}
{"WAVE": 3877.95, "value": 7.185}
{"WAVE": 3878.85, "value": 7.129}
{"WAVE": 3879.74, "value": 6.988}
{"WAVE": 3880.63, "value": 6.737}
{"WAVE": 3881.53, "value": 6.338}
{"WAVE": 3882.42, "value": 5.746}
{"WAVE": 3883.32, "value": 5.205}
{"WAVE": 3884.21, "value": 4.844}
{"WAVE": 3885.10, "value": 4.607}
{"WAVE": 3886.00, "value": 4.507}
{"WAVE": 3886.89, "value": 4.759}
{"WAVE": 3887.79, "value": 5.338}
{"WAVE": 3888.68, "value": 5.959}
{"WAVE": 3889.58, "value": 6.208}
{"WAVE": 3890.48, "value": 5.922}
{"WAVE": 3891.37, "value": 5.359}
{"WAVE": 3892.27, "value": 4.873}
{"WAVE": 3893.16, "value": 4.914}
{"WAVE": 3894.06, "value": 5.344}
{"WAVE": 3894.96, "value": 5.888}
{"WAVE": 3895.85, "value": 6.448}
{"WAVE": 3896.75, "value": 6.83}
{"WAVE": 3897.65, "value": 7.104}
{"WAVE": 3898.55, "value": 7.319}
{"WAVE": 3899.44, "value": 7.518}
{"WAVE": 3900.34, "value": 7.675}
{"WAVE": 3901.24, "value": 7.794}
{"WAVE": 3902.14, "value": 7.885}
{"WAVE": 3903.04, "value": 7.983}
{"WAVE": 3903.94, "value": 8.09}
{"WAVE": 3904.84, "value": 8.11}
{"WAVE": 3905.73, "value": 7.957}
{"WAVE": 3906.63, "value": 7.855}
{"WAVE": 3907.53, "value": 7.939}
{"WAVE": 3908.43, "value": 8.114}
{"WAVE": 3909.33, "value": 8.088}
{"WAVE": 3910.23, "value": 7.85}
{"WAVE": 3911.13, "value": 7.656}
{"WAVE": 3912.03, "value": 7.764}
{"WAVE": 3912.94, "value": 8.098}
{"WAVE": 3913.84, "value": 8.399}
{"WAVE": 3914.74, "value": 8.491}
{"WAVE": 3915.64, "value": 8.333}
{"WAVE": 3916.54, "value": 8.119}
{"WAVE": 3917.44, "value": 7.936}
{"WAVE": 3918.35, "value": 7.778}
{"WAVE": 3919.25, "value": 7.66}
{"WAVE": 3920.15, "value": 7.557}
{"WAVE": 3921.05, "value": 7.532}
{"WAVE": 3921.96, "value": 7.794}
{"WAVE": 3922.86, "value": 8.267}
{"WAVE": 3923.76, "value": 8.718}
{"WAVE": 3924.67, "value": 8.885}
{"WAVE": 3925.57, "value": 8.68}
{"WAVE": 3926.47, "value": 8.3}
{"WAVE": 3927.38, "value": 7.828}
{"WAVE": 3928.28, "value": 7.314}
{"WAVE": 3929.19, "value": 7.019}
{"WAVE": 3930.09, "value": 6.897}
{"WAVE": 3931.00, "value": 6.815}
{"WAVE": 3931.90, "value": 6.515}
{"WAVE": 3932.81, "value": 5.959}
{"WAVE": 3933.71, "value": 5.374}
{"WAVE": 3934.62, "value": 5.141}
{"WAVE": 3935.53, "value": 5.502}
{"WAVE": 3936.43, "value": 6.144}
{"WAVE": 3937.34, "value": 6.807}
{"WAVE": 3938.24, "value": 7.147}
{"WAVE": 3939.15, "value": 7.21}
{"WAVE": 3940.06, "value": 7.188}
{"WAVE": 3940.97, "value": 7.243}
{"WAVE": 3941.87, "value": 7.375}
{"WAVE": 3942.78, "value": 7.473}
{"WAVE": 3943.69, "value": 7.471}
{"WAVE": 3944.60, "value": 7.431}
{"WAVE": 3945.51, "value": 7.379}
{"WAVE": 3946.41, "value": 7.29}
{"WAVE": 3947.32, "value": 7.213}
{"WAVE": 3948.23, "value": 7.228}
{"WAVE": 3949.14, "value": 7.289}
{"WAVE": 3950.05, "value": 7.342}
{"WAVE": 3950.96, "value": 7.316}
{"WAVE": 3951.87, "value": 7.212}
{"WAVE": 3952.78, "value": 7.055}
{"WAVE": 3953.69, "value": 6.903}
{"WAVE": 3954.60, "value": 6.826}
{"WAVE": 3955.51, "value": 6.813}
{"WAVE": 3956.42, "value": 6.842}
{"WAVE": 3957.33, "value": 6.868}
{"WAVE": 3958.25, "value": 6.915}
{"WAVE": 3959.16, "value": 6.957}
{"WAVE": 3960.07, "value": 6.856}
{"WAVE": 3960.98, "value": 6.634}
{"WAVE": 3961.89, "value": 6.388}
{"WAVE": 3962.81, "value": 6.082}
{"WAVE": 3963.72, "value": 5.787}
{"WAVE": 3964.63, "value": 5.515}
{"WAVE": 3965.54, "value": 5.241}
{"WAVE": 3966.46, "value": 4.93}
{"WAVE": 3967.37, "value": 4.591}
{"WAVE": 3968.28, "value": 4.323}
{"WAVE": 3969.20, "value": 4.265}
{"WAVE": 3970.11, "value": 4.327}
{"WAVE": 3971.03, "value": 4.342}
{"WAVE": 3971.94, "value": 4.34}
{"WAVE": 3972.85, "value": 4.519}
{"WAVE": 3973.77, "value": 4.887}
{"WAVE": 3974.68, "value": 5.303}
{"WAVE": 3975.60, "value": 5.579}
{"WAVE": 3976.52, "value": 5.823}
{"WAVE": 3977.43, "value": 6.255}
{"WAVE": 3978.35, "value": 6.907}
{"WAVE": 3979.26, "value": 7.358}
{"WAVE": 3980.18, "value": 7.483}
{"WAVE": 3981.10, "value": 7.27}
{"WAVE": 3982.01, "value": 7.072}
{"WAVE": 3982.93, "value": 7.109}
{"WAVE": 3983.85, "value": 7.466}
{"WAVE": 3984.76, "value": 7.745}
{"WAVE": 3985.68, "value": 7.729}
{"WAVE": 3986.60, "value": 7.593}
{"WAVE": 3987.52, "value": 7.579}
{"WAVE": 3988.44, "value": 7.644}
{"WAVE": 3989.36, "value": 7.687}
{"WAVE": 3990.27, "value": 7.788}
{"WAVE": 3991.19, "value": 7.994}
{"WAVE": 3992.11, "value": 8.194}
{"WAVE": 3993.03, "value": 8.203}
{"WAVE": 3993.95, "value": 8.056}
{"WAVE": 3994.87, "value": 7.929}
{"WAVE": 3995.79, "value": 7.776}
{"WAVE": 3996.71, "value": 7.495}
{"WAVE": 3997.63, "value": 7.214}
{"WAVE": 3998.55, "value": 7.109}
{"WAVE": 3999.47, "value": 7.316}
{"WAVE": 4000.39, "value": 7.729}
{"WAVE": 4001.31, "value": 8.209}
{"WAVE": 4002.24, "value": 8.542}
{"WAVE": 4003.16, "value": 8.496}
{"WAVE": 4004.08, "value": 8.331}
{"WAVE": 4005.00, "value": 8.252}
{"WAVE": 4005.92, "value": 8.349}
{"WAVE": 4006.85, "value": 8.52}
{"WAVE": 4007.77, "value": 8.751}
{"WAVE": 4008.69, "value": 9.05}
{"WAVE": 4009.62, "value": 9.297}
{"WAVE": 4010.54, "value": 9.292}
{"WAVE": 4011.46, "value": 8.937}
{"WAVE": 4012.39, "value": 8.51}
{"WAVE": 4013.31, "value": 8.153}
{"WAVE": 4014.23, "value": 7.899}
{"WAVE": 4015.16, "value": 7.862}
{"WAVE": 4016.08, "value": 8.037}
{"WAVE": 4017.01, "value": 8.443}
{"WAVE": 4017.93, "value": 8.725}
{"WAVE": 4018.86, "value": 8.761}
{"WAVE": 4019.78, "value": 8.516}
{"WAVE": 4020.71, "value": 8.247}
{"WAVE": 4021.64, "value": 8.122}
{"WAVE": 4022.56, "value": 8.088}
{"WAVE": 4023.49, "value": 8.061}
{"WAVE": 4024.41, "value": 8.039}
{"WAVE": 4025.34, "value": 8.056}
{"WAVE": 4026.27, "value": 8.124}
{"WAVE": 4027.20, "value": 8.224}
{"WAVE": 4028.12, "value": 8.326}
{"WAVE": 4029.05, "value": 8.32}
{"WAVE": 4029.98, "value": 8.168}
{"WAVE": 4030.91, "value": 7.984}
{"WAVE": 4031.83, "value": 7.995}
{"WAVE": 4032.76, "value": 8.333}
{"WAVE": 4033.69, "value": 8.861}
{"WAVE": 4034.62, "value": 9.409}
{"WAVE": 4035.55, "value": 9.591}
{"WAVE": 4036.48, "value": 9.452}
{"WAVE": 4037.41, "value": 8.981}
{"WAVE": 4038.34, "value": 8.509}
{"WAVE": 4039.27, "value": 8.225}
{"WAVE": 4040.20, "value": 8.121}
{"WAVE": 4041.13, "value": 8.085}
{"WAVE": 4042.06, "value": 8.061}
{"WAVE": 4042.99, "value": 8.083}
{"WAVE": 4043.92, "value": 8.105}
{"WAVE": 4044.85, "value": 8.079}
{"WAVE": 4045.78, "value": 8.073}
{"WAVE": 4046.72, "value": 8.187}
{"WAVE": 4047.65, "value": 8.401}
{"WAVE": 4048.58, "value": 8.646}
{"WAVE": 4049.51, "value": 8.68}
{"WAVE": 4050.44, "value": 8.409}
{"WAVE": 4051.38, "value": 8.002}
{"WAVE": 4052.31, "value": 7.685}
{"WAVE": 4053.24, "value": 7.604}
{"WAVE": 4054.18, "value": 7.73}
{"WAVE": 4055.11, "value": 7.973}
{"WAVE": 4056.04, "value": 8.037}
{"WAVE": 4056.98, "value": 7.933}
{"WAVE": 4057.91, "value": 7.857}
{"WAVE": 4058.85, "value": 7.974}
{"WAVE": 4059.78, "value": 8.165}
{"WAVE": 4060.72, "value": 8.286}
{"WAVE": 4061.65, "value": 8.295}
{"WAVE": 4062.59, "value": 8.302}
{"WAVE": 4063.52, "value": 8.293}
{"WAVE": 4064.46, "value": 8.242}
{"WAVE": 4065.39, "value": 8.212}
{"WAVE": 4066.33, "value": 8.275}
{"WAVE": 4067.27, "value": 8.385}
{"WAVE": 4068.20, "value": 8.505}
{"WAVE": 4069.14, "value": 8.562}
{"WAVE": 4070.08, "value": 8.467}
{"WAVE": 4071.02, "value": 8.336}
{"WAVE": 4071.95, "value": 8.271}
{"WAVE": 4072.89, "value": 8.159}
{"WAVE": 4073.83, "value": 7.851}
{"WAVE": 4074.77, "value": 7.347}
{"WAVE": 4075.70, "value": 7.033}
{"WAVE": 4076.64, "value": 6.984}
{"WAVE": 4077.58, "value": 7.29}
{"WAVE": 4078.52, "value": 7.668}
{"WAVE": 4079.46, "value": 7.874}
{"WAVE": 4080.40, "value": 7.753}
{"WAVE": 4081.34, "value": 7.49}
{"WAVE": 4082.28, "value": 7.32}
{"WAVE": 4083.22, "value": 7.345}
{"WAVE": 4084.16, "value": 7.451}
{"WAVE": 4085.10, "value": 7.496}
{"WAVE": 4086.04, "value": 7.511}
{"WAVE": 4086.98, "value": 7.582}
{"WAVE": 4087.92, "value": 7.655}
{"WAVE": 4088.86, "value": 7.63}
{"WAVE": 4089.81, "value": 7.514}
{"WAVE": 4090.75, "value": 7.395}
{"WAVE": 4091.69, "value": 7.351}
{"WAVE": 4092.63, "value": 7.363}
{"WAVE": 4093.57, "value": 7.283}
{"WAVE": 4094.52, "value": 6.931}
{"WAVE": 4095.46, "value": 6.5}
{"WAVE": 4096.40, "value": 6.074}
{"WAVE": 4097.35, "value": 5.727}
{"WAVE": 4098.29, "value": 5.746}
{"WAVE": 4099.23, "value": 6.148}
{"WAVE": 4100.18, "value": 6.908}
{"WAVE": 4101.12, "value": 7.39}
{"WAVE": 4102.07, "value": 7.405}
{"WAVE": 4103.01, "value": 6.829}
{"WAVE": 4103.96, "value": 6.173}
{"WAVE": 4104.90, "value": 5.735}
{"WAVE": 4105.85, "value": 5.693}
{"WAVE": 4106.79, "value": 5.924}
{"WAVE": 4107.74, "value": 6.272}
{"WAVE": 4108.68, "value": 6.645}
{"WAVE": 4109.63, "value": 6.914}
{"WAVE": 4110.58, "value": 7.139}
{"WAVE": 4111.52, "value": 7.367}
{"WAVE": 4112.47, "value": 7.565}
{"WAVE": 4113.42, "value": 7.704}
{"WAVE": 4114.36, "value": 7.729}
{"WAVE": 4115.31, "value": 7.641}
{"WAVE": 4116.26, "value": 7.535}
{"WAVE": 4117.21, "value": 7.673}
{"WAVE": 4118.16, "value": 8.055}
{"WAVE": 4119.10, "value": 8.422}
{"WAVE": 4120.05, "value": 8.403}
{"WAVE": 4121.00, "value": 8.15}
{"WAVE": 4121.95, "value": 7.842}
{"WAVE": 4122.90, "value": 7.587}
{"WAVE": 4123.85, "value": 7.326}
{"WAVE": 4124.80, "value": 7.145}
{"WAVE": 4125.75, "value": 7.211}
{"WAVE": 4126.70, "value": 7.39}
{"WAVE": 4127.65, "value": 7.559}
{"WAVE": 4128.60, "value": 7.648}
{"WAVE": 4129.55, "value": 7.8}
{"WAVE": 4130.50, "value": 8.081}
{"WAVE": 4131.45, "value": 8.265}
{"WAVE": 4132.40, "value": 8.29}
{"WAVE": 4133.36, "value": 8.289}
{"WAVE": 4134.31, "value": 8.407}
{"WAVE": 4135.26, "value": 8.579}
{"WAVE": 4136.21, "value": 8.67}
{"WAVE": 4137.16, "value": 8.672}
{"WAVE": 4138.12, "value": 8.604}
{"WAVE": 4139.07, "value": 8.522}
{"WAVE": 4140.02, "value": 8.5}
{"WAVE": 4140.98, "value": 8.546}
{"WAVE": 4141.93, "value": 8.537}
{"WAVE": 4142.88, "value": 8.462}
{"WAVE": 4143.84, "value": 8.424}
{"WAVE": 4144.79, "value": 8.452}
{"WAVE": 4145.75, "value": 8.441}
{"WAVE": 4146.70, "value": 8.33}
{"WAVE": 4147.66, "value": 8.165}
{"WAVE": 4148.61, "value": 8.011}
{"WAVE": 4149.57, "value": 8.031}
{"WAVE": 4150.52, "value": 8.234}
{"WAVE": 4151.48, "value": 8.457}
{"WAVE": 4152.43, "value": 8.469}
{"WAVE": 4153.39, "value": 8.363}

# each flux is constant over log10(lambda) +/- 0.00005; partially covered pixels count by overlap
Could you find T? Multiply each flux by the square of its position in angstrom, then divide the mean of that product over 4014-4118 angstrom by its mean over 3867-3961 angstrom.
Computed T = 1.2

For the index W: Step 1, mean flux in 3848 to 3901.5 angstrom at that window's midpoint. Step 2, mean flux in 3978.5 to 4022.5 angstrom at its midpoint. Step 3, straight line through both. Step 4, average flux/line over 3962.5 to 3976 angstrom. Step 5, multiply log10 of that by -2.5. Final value 0.499 mag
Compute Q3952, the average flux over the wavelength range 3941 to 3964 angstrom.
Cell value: 7.01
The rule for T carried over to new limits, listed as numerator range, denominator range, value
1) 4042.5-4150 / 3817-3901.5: 1.29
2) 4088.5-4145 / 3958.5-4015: 1.13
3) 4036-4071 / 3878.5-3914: 1.33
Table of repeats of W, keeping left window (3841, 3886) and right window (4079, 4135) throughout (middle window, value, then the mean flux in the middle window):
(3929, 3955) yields 0.08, 6.89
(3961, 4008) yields 0.08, 6.84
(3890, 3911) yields 0.05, 7.09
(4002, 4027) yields -0.15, 8.42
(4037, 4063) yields -0.11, 8.16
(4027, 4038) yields -0.18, 8.65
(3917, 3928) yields -0.09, 8.07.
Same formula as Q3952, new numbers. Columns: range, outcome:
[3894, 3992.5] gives 7.01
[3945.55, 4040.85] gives 7.44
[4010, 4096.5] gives 8.06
